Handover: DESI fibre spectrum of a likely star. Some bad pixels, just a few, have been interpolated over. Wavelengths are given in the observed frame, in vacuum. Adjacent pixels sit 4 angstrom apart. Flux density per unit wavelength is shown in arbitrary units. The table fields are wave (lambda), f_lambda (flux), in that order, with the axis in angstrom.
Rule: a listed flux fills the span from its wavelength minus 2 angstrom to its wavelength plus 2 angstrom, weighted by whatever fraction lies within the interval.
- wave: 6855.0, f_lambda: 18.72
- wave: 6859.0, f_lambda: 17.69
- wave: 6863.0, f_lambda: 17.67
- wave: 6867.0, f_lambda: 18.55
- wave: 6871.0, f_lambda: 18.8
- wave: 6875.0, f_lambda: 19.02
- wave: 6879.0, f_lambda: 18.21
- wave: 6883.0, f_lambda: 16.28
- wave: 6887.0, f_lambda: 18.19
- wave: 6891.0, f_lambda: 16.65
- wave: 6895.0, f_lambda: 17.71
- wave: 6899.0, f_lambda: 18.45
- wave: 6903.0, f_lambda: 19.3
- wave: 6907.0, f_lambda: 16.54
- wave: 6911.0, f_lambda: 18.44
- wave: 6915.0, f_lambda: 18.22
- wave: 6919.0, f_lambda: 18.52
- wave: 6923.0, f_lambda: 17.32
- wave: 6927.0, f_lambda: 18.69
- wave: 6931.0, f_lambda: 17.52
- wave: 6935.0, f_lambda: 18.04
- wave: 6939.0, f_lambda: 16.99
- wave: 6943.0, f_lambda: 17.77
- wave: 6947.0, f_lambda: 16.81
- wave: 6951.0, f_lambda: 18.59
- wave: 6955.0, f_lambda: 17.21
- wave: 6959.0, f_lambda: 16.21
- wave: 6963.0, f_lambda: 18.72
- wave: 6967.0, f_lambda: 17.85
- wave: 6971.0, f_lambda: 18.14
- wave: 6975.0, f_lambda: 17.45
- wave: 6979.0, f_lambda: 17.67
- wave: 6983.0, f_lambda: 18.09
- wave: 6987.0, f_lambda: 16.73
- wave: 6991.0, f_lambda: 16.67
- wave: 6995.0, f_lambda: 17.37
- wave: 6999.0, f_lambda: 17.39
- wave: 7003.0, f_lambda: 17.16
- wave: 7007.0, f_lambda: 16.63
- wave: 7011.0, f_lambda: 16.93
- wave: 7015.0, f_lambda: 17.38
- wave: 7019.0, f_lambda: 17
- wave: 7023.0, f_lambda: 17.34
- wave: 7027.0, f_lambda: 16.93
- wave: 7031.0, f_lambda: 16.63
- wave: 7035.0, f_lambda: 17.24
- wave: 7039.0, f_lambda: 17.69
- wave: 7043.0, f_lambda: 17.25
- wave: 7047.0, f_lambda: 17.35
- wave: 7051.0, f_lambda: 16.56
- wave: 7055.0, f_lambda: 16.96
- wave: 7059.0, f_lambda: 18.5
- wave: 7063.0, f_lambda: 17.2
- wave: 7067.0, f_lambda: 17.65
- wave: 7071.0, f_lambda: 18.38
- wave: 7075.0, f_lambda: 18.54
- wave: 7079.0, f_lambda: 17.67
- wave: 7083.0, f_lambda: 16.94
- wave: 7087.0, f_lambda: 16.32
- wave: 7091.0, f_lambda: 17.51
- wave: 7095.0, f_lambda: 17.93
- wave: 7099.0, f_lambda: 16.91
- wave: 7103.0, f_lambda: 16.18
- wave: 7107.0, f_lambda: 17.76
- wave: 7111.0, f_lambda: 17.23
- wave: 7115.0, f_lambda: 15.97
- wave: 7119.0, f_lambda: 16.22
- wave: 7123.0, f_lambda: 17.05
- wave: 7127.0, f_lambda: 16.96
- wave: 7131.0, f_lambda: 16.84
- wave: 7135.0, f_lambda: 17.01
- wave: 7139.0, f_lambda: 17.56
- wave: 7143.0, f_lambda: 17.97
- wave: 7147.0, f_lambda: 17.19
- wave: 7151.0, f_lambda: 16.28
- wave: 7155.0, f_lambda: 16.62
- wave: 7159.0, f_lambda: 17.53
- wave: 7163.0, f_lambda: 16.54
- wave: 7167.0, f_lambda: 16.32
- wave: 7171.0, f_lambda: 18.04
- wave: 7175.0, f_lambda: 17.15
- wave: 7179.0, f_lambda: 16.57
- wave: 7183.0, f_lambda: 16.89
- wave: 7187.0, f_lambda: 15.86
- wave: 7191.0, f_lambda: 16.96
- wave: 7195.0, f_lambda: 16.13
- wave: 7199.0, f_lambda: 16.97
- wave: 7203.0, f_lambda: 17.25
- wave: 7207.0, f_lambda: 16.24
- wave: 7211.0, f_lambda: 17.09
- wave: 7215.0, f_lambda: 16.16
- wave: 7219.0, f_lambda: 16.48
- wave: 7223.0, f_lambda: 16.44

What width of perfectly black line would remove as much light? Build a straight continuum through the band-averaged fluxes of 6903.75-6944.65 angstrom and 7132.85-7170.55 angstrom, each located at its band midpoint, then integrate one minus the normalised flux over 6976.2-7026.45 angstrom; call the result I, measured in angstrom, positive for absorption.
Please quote 1.1 angstrom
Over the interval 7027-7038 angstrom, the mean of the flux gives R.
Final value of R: 17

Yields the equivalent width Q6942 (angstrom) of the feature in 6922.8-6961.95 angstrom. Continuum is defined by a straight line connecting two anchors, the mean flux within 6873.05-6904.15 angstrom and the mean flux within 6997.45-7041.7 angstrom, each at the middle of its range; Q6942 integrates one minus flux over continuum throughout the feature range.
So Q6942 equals 0.1 angstrom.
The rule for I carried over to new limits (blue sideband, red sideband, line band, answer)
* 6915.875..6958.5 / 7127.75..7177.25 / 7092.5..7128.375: 0.59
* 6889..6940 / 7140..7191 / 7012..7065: 0.57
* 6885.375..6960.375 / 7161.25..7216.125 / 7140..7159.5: -0.26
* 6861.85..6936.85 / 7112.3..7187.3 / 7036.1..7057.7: 0.18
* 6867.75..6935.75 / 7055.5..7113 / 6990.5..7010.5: 0.73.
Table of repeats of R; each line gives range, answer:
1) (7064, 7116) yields 17.3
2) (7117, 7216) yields 16.9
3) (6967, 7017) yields 17.3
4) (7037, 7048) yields 17.4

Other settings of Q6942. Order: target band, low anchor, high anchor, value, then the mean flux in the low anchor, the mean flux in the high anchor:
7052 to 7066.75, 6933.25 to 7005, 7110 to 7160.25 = -0.3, 17.5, 16.9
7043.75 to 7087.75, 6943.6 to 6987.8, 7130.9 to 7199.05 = -0.6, 17.6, 16.9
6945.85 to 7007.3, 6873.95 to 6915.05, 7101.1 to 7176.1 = 0.4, 17.9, 17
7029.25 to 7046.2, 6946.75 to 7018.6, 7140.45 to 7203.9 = 0.0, 17.4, 16.9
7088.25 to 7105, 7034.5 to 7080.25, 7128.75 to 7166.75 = 0.2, 17.6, 17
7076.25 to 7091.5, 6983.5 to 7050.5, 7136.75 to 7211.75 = -0.1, 17.1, 16.9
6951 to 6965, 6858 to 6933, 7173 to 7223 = 0.1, 18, 16.6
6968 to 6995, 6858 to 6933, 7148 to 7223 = 0.2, 18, 16.7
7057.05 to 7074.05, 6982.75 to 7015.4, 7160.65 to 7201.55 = -1.0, 17.1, 16.8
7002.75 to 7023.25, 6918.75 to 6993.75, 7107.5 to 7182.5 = 0.4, 17.6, 17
